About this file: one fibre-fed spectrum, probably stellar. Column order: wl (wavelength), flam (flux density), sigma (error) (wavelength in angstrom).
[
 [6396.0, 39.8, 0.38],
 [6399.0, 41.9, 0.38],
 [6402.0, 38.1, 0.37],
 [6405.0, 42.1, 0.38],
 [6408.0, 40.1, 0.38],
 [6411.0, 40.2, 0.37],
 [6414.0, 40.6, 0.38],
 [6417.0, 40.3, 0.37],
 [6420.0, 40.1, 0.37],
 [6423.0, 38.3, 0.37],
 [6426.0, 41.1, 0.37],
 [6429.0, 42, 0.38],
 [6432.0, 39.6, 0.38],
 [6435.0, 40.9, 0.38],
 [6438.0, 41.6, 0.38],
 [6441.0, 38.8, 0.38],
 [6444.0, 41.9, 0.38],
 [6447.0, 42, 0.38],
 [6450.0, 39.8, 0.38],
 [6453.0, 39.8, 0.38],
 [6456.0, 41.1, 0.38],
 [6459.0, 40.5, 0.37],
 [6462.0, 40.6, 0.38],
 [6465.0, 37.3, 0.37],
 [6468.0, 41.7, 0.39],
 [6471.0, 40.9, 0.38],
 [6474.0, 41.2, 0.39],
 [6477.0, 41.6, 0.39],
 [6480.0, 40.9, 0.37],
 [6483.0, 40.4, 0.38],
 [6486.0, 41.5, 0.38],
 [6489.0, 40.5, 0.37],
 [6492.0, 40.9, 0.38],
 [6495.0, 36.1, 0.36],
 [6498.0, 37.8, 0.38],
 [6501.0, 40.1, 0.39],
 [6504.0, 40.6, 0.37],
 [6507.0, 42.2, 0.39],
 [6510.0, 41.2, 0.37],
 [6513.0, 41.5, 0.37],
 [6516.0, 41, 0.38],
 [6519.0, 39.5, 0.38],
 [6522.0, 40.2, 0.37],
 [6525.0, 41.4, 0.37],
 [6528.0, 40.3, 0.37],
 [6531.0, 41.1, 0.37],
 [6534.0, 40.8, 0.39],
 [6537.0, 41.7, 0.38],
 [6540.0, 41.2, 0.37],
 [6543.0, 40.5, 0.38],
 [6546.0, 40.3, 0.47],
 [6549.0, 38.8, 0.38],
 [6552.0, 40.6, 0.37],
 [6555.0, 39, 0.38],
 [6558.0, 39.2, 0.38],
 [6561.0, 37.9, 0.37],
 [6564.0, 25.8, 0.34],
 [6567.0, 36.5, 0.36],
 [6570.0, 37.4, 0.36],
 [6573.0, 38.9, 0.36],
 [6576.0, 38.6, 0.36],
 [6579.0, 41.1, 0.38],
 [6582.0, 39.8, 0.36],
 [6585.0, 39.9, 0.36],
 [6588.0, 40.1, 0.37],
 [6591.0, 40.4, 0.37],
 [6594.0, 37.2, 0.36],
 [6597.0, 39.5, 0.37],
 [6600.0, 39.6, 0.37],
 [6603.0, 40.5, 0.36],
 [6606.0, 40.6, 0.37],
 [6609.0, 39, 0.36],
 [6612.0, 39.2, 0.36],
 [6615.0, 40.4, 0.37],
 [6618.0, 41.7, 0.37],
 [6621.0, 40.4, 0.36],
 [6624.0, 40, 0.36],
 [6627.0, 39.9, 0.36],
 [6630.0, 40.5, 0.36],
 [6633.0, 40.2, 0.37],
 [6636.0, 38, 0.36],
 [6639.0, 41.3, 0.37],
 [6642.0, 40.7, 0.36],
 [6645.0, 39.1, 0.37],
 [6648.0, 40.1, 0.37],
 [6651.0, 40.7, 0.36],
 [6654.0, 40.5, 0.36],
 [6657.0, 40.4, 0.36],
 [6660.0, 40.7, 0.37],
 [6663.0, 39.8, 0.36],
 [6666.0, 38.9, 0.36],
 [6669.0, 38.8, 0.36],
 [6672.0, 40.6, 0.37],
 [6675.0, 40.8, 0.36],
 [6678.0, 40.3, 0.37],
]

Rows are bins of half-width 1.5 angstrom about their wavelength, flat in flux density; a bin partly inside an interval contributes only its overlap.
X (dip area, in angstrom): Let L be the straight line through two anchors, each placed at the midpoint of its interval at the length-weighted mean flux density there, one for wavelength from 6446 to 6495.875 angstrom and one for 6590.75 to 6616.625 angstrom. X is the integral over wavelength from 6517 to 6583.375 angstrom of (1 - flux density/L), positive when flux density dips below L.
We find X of 1.3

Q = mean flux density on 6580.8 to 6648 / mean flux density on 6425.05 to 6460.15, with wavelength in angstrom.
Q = 1.0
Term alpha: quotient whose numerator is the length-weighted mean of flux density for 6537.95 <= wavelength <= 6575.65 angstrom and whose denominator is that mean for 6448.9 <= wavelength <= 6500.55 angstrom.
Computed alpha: 0.9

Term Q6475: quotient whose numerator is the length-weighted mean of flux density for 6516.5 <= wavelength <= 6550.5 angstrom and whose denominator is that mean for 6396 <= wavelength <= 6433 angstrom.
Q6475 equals 1.0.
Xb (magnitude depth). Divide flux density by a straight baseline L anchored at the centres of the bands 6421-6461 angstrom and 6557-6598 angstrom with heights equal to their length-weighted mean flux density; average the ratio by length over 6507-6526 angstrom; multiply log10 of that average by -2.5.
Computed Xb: -0.048 mag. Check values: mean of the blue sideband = 40.6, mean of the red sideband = 38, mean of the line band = 40.9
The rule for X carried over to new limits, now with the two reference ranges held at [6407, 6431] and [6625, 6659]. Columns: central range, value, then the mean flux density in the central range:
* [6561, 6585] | 1.8 angstrom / 37.1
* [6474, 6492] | -0.3 angstrom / 41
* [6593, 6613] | 0.4 angstrom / 39.4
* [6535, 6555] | -0.1 angstrom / 40.4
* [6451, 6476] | -0.1 angstrom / 40.4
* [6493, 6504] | 0.5 angstrom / 38.5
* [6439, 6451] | -0.1 angstrom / 40.7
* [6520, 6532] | -0.1 angstrom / 40.7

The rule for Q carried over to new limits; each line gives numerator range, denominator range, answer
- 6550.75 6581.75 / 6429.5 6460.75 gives 0.92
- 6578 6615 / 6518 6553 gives 0.98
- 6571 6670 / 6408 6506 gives 0.99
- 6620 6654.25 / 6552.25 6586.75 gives 1.06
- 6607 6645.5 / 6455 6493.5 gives 0.98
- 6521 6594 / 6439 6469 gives 0.97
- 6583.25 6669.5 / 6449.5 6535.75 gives 0.99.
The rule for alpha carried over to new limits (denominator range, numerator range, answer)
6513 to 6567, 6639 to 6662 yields 1.03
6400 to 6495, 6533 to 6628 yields 0.97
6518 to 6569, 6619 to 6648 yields 1.02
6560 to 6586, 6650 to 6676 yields 1.08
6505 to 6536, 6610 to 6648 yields 0.98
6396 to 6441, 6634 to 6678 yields 0.99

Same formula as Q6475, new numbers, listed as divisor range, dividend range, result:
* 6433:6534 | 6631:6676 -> 0.99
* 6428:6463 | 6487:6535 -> 0.99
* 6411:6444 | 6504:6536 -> 1.01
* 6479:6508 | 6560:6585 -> 0.93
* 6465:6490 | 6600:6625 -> 0.98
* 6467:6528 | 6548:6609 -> 0.95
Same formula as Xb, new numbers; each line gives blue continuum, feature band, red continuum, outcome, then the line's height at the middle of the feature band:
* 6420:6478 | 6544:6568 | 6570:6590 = 0.068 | 39.8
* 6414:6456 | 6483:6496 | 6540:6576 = -0.017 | 39.3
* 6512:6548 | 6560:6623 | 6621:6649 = 0.041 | 40.3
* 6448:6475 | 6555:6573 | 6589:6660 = 0.119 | 40.1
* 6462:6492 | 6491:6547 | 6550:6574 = -0.045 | 38.8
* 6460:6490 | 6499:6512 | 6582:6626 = -0.012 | 40.5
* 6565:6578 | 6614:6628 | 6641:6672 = -0.042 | 39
